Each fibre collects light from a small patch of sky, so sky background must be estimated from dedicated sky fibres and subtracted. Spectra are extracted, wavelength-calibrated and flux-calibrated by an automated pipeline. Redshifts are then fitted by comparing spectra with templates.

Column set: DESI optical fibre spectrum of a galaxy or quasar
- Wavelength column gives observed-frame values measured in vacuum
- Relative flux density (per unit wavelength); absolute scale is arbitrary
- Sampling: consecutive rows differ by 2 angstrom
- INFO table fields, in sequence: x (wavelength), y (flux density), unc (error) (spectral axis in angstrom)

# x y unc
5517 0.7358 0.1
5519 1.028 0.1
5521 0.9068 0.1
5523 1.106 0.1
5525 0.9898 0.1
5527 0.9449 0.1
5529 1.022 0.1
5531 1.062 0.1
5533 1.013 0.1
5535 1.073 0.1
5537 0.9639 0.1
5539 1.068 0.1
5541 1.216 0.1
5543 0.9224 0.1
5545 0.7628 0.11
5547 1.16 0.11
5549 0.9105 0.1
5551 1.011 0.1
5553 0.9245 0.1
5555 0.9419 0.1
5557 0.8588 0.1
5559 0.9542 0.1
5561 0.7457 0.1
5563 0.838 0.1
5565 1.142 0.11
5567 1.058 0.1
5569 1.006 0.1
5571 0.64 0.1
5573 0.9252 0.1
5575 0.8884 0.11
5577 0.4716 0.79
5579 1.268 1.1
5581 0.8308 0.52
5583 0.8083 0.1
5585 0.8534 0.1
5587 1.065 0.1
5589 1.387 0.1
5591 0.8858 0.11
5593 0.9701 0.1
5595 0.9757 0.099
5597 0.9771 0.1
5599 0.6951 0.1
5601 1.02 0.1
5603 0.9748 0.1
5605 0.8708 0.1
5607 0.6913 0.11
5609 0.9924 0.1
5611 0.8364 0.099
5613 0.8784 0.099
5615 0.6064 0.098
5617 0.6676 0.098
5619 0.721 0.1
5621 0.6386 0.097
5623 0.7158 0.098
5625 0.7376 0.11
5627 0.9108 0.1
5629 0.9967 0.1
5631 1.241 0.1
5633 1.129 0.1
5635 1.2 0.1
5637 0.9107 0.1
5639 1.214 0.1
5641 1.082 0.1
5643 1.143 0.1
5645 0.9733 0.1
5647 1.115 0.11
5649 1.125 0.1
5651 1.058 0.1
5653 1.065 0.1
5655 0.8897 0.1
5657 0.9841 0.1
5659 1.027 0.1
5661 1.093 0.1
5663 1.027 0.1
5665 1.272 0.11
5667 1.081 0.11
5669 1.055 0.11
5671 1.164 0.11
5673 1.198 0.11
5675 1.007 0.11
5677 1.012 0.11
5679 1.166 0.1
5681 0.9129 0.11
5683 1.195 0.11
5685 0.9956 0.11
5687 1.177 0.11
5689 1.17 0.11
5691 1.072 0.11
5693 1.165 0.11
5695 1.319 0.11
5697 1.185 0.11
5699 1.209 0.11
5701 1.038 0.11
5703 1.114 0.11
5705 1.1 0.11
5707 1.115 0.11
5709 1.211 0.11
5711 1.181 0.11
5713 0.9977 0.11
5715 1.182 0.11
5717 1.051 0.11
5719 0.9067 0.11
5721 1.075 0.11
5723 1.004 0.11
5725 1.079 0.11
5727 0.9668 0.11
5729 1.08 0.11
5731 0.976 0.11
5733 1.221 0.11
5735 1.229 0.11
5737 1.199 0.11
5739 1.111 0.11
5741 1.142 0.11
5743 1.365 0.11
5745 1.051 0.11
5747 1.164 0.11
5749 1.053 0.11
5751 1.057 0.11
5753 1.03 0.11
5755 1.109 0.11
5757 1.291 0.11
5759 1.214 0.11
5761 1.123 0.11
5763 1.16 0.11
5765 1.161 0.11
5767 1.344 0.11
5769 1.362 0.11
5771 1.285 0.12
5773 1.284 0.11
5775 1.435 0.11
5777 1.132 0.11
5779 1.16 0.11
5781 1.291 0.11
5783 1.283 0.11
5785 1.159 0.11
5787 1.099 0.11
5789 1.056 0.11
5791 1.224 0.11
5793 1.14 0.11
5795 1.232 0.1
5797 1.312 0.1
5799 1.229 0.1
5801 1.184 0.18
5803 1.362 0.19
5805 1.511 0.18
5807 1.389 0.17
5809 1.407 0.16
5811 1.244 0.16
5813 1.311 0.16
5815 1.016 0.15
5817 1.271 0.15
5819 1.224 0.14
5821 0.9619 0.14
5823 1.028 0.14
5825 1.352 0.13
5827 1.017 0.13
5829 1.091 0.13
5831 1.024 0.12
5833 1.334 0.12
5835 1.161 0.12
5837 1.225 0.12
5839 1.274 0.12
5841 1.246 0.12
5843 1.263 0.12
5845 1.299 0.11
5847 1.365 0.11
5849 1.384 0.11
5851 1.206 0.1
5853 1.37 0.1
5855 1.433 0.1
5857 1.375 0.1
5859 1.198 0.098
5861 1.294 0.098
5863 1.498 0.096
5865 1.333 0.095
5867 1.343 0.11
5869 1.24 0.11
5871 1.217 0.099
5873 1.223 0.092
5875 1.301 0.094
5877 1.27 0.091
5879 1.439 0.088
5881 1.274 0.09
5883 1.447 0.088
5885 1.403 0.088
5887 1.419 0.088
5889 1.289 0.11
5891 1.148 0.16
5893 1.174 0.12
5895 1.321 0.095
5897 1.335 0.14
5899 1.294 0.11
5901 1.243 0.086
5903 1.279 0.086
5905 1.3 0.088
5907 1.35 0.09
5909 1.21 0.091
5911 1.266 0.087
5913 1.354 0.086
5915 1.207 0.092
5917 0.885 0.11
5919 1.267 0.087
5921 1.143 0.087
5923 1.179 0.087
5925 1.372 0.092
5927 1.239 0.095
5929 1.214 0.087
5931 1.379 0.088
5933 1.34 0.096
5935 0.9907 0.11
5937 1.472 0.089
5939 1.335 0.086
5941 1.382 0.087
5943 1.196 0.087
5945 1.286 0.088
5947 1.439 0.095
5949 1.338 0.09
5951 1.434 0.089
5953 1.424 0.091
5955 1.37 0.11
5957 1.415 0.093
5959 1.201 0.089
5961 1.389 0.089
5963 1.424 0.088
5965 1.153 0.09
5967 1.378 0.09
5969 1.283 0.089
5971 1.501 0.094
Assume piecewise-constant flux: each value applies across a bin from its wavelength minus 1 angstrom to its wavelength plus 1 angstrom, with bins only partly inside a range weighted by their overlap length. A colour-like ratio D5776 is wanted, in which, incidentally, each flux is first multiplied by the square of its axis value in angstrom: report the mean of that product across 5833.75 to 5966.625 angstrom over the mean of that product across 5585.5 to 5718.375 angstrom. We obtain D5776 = 1.4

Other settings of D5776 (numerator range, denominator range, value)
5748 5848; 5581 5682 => 1.32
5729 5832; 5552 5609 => 1.40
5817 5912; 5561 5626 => 1.60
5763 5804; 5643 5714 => 1.16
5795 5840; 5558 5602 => 1.43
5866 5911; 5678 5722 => 1.24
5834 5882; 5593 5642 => 1.56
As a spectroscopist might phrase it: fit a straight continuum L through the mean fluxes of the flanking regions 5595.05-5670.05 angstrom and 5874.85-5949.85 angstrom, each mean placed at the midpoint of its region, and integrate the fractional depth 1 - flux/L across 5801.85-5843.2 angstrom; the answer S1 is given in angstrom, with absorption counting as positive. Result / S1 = -1.53 angstrom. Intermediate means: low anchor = 0.963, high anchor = 1.28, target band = 1.22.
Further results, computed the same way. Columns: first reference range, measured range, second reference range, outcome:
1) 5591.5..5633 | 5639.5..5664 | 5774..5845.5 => -3.1 angstrom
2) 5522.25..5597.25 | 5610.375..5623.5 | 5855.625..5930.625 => 3.8 angstrom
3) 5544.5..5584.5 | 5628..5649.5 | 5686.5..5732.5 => -2.0 angstrom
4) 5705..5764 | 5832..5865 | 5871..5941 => -2.3 angstrom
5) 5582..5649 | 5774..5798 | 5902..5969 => -1.8 angstrom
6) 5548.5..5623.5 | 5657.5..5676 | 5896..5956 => -2.2 angstrom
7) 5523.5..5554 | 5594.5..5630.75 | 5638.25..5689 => 7.4 angstrom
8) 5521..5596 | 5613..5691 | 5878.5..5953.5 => 2.5 angstrom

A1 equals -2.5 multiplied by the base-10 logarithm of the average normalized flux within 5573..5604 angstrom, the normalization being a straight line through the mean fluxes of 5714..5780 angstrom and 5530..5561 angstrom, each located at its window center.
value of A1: 0.09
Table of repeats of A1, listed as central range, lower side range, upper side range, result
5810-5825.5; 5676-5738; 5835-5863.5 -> 0.083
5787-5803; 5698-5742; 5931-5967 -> -0.023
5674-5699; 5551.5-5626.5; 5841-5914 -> -0.095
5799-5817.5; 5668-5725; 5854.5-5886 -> -0.040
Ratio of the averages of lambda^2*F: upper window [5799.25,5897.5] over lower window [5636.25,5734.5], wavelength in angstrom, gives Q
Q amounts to 1.24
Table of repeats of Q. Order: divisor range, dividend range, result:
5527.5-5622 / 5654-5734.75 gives 1.24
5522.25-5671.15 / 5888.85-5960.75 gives 1.49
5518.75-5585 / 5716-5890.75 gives 1.41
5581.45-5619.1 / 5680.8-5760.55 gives 1.31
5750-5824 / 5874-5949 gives 1.10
